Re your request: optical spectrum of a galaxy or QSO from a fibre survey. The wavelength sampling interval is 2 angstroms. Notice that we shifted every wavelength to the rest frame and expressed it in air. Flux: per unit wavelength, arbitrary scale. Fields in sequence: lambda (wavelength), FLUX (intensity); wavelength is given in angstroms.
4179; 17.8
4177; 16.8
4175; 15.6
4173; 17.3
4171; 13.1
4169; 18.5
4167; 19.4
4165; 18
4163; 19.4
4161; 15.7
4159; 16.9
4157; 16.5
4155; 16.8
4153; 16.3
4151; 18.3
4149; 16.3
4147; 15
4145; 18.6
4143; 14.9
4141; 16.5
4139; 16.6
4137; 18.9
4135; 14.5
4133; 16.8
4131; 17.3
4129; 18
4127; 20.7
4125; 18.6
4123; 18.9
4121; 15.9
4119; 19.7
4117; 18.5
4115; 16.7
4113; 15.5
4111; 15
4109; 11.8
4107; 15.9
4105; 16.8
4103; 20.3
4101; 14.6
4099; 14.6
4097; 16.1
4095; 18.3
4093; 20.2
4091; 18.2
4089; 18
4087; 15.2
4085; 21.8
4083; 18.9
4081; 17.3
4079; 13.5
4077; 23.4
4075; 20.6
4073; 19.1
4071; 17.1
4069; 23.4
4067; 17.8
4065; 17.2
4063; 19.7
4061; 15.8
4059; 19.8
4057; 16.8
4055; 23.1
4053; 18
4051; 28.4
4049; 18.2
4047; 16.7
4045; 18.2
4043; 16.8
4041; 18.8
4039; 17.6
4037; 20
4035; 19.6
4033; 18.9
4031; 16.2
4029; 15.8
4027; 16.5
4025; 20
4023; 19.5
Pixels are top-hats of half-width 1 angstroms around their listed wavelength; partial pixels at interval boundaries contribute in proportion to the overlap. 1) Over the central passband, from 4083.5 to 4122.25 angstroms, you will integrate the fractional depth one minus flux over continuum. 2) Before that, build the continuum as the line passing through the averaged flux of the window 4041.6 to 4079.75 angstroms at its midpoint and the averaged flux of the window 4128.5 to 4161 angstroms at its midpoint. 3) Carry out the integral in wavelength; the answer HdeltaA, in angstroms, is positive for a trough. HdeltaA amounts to 1.9 angstroms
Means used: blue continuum 19.2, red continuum 16.7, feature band 17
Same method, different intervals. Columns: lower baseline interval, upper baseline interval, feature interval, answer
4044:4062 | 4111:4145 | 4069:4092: 0.00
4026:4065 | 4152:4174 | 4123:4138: -0.33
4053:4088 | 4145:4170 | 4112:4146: 0.69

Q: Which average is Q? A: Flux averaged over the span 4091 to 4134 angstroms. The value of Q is 17.2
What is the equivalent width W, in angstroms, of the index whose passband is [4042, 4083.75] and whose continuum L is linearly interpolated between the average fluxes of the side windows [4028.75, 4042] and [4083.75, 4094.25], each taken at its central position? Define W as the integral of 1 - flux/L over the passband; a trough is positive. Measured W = -1.28 angstroms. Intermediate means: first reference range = 18.3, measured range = 19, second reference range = 18.7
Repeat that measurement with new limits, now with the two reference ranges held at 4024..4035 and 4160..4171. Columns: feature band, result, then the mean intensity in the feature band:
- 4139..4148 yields 0.7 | 16.3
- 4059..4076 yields -1.2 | 18.9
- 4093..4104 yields 0.4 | 17.1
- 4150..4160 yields 0.4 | 17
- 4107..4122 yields 1.3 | 16.1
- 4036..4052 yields -1.5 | 19.3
